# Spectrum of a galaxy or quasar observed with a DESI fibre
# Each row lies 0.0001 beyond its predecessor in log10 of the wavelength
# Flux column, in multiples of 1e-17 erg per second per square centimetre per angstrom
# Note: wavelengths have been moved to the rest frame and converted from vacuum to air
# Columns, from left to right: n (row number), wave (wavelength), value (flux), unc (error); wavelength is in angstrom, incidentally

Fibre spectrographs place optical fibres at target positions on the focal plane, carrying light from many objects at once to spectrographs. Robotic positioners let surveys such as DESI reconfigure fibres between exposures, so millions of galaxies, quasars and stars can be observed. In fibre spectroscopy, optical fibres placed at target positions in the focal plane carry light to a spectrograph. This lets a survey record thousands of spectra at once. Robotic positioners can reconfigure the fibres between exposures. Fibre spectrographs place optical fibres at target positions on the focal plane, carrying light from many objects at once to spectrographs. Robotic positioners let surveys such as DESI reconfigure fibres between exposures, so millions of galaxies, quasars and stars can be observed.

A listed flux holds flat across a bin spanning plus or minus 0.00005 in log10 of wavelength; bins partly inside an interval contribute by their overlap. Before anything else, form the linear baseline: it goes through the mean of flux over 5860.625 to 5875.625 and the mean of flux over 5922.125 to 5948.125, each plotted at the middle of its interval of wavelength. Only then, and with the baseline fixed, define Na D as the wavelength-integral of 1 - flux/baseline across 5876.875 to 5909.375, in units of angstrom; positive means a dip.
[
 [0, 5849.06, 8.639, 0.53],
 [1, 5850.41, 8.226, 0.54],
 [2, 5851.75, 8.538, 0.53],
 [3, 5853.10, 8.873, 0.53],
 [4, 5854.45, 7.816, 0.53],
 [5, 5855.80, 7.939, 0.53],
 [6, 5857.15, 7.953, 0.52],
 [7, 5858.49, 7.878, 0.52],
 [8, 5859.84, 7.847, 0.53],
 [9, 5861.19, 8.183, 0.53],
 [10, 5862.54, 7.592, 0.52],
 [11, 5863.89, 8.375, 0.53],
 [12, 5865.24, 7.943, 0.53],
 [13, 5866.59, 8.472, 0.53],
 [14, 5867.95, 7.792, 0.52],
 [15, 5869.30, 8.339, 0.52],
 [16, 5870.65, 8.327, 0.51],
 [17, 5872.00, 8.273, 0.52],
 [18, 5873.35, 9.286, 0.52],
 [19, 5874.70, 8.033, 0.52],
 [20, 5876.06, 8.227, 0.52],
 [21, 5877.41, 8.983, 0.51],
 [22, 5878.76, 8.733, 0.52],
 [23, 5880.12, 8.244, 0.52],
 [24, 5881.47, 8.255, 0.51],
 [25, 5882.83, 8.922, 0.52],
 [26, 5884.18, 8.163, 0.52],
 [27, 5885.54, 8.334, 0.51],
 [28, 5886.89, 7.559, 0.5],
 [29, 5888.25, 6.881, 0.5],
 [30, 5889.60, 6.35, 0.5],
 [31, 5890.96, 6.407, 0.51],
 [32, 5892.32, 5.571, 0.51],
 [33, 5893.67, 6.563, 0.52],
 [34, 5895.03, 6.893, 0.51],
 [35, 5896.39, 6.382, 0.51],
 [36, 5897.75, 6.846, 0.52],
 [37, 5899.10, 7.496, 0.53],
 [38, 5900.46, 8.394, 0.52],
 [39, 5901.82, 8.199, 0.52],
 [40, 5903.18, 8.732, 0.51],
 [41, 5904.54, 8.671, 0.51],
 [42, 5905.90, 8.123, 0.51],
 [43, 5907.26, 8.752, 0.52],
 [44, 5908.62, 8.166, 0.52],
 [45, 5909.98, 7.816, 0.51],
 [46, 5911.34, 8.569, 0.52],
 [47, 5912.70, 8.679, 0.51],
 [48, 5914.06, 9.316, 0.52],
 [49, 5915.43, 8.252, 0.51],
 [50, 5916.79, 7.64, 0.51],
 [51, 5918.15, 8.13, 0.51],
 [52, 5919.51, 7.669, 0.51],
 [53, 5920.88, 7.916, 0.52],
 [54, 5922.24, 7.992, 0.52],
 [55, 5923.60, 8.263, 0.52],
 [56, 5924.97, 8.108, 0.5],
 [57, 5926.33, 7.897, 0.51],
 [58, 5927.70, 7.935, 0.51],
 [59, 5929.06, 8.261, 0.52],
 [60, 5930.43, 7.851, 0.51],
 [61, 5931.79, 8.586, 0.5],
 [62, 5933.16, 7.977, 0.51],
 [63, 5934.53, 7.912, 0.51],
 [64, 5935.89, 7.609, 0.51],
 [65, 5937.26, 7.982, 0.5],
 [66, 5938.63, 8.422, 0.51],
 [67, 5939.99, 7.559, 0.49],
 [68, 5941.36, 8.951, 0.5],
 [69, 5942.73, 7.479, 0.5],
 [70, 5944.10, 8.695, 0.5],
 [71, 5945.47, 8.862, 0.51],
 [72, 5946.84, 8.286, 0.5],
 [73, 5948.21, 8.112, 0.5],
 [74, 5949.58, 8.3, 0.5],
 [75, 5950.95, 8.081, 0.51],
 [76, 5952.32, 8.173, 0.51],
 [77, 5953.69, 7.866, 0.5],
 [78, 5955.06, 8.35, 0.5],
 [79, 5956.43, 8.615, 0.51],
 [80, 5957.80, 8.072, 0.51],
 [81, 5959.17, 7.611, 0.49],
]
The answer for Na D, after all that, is 1.87 angstrom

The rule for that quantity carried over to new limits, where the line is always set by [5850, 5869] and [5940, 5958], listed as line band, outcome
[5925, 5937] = 0.34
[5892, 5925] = 1.17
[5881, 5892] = 0.84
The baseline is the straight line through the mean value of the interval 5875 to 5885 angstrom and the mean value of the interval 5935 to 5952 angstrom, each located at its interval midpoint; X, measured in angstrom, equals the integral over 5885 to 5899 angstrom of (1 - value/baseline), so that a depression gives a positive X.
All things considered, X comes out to 2.7 angstrom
